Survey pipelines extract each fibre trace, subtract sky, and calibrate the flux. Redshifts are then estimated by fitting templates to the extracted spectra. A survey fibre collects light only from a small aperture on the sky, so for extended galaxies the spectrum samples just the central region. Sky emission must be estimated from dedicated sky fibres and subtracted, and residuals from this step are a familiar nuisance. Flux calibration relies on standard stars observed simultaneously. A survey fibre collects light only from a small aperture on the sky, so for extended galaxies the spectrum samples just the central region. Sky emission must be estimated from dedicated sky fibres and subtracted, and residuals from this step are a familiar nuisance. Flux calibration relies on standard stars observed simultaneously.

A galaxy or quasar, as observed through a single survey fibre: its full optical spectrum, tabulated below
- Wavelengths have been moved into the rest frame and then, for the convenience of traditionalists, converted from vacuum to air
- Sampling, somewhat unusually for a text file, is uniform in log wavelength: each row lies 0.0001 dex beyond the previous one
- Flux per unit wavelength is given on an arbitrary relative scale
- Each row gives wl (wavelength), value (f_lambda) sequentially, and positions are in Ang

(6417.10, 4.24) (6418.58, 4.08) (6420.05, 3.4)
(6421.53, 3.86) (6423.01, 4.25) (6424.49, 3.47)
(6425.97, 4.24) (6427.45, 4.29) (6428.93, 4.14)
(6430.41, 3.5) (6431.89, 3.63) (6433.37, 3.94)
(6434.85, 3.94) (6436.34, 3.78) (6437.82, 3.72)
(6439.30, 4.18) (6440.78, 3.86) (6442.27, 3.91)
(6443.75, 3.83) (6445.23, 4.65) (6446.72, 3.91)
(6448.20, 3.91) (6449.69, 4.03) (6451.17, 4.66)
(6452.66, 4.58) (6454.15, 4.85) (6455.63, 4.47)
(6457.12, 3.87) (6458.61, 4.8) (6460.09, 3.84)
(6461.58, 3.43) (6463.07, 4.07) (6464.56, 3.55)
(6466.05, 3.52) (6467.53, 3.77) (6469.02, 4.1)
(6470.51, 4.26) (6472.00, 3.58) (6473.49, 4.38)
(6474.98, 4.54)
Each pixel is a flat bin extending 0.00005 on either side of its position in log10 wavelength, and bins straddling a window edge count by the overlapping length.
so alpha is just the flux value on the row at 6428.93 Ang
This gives 4.14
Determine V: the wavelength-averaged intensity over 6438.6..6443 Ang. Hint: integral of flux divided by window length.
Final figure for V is 3.98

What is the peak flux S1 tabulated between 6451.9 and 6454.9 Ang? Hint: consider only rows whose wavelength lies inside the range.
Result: 4.85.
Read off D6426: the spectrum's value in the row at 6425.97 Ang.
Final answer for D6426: 4.24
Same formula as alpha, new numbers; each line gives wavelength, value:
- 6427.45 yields 4.29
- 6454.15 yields 4.85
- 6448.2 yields 3.91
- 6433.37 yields 3.94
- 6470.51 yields 4.26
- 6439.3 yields 4.18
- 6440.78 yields 3.86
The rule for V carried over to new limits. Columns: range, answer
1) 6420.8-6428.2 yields 4.02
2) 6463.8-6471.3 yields 3.84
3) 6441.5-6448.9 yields 4.04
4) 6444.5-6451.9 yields 4.23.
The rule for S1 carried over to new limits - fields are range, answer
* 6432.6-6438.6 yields 3.94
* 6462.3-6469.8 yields 4.1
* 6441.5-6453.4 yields 4.66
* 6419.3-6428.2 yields 4.29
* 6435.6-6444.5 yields 4.18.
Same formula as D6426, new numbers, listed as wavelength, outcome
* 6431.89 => 3.63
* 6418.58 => 4.08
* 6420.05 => 3.4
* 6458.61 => 4.8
